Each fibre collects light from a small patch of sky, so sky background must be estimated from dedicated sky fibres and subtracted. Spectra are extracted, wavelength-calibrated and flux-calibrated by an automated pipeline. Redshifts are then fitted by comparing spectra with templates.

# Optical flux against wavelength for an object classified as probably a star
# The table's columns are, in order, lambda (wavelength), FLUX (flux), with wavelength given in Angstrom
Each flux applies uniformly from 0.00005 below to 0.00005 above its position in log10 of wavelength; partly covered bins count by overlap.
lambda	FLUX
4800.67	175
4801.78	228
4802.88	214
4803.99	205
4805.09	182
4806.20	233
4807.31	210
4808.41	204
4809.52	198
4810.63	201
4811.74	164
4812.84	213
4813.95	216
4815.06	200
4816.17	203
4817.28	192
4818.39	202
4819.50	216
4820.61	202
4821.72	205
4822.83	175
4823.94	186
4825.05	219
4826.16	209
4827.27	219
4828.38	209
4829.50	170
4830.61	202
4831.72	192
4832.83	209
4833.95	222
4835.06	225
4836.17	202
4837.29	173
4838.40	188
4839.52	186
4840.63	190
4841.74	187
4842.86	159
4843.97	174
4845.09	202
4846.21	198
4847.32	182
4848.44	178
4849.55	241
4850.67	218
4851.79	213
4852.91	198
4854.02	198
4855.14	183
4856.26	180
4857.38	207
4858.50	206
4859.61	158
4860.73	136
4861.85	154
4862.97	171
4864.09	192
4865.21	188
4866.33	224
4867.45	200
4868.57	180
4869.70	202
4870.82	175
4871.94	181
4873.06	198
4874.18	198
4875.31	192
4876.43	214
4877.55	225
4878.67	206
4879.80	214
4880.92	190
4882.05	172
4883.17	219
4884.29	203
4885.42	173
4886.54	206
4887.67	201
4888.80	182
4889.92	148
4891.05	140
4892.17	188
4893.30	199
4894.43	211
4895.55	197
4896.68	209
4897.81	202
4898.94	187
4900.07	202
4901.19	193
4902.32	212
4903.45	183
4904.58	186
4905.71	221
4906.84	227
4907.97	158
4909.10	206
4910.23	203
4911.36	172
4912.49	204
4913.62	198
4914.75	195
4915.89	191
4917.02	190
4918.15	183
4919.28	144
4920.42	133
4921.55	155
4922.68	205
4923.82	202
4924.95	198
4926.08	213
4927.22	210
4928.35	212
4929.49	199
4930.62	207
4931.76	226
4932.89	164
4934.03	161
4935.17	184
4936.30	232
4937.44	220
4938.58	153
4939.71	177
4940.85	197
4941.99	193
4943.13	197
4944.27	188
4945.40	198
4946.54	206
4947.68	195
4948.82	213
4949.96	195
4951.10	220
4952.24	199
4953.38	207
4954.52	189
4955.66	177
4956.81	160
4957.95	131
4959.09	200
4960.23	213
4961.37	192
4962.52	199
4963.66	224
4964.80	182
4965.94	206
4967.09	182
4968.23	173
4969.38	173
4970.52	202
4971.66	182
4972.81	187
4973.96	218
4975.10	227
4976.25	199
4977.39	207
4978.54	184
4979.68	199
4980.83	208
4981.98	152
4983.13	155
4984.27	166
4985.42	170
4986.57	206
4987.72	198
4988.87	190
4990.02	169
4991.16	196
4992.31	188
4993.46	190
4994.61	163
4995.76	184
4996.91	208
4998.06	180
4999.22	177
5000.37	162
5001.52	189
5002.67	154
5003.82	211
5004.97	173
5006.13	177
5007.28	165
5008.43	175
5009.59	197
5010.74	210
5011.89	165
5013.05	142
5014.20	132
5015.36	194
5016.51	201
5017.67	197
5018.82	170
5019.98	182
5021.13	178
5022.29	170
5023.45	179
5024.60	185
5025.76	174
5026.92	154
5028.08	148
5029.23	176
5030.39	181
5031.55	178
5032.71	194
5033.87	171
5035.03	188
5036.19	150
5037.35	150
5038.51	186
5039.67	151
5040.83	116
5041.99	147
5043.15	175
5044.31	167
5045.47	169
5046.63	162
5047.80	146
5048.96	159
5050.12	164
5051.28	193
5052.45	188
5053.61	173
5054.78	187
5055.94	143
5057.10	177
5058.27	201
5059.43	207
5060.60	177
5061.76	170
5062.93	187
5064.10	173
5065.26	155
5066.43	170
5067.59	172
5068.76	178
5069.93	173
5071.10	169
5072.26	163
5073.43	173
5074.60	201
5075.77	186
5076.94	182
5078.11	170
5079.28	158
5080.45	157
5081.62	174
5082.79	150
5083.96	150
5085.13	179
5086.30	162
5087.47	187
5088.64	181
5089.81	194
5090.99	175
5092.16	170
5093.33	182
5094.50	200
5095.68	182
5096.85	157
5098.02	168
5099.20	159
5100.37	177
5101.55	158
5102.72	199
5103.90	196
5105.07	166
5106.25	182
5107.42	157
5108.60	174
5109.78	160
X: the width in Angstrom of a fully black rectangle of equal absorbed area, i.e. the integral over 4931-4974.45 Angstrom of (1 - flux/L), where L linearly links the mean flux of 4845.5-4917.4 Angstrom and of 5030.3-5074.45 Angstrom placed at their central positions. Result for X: -2.0 Angstrom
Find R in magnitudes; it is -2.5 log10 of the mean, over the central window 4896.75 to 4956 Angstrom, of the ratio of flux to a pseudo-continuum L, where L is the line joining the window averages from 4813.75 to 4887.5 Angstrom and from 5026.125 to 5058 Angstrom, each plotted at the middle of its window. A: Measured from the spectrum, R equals -0.058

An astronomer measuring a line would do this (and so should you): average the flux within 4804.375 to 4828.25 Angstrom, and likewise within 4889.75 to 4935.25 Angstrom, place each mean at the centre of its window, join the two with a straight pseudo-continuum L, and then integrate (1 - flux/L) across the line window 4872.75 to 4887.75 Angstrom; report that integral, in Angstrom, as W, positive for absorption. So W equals -0.5 Angstrom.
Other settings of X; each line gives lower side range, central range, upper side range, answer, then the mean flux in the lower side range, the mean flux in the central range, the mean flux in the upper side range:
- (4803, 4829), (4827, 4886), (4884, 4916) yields 1.3 Angstrom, 203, 194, 193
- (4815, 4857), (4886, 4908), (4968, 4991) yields 0.0 Angstrom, 198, 193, 189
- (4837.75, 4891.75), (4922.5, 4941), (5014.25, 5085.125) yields -1.4 Angstrom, 190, 197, 172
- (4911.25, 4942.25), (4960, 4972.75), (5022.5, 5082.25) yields -0.6 Angstrom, 190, 193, 171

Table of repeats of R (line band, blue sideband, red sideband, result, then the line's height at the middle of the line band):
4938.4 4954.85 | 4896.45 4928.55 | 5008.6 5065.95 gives -0.05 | 187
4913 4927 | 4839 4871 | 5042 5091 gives 0.00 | 184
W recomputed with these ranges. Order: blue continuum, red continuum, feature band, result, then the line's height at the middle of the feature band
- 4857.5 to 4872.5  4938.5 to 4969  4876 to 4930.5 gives -2.0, 187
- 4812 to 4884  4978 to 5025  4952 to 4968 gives -0.4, 184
